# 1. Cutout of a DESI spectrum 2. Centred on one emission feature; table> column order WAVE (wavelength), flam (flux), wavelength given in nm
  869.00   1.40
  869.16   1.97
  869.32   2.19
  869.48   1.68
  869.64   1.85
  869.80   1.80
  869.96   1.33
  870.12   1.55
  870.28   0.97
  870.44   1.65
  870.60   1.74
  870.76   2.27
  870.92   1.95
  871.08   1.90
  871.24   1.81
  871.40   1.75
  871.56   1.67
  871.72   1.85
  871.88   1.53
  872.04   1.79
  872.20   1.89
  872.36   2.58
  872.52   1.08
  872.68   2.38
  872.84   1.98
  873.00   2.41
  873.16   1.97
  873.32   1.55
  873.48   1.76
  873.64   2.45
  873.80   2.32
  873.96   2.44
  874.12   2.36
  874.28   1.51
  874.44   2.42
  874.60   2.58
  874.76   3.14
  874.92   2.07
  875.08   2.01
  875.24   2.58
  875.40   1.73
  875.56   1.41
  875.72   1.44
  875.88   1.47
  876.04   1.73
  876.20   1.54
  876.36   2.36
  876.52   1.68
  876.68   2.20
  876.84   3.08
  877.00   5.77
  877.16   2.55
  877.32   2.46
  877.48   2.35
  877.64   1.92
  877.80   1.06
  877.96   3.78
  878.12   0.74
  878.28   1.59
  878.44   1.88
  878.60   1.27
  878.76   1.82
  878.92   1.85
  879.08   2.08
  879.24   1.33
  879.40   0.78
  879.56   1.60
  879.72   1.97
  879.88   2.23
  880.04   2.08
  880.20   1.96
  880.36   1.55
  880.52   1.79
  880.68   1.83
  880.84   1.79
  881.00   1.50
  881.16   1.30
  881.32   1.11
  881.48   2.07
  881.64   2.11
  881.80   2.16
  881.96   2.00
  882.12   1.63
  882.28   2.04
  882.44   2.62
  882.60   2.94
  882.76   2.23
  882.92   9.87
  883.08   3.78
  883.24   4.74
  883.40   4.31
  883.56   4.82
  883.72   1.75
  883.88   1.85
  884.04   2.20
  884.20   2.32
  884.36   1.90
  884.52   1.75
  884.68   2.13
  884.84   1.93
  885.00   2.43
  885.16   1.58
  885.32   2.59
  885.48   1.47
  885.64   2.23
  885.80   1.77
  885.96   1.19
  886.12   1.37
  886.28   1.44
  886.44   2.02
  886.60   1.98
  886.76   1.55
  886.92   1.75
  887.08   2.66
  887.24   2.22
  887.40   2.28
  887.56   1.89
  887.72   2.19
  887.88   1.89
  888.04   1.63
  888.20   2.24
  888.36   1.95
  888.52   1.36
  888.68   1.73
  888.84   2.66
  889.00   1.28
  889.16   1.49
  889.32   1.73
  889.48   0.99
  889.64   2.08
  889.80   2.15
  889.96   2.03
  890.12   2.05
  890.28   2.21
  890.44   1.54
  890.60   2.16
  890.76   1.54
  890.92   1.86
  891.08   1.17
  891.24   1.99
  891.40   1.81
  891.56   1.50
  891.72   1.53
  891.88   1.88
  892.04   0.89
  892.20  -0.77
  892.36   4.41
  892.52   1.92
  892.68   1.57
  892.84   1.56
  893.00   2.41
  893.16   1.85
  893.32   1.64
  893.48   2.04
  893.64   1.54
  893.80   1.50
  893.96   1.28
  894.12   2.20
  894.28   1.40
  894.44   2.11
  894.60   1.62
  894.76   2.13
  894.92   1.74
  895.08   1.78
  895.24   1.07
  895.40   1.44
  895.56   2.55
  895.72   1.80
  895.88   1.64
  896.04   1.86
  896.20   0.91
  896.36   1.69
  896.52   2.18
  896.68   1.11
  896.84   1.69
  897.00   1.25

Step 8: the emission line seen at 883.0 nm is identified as [O III] 5007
